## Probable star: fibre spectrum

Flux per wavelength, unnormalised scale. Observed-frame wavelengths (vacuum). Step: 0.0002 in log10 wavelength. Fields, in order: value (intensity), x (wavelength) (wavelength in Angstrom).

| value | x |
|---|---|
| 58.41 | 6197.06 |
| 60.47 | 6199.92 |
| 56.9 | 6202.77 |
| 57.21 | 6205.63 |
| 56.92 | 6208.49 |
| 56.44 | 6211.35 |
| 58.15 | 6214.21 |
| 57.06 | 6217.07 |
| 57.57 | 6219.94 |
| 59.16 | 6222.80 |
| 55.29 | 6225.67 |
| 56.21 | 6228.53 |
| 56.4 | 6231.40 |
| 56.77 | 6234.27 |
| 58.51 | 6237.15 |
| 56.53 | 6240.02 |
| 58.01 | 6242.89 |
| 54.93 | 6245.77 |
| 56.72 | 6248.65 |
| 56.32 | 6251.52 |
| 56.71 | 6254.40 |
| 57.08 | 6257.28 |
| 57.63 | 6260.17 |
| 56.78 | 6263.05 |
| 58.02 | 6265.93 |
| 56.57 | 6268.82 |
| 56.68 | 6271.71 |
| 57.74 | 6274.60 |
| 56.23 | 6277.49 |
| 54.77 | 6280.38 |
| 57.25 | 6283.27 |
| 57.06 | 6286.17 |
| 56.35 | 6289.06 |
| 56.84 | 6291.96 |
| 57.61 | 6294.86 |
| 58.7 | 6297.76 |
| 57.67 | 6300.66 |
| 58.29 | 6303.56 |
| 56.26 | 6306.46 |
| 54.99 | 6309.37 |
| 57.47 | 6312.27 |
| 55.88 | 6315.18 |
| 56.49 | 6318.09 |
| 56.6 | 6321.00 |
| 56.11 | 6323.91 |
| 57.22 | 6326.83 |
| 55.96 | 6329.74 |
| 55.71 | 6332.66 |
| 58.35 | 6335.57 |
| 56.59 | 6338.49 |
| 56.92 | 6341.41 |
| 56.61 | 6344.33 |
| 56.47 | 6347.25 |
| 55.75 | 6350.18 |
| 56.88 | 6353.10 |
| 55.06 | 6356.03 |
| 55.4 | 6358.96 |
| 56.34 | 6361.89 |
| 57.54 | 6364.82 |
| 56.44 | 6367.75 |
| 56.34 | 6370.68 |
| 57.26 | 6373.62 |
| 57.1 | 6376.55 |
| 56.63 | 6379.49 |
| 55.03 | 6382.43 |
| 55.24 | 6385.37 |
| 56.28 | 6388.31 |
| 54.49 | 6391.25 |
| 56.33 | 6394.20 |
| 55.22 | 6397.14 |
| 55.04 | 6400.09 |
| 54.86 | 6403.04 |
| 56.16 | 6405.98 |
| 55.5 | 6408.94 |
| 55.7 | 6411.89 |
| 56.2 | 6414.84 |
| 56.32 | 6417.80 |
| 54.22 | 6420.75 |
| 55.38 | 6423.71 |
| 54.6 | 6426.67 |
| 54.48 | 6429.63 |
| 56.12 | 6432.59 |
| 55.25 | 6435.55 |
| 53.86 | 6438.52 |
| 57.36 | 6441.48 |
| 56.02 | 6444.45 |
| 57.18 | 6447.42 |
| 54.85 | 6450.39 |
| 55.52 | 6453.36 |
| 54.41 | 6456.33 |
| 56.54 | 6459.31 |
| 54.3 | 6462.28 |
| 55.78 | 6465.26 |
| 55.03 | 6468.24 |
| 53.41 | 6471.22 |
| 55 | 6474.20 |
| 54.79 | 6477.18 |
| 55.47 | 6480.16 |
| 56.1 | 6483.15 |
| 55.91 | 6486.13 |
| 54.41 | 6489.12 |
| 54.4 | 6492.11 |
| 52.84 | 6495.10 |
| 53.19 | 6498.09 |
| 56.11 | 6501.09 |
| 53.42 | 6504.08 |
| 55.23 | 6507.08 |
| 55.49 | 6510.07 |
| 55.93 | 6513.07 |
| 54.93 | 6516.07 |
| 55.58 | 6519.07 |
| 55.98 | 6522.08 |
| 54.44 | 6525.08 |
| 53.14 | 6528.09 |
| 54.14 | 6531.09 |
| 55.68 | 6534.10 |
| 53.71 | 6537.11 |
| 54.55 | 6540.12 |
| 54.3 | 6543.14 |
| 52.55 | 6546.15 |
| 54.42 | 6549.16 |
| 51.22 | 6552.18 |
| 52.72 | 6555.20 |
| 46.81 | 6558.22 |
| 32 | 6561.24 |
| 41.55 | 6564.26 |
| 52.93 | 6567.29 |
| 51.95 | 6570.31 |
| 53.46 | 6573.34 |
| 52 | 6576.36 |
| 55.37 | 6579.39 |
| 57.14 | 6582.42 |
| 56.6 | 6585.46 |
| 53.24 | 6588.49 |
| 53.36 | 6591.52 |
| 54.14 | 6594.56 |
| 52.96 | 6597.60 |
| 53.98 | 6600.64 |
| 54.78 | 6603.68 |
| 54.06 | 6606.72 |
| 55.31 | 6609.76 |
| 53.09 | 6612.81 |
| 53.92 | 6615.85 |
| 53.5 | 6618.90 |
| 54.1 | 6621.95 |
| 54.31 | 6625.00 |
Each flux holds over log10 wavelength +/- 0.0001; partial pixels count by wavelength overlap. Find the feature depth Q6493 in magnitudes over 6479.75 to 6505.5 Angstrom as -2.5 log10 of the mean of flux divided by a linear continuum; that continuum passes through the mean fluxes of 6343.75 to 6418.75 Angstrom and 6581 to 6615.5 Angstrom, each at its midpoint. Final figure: 0.01 mag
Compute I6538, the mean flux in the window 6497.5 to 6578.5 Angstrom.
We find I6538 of 52.5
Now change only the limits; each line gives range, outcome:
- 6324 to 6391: 56.4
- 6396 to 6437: 55.4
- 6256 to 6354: 56.8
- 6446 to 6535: 55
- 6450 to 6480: 55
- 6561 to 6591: 51.5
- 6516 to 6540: 54.7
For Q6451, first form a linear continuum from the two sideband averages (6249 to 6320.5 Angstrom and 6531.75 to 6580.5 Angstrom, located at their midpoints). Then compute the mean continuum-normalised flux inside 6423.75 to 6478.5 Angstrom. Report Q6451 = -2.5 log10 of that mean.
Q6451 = -0.04 mag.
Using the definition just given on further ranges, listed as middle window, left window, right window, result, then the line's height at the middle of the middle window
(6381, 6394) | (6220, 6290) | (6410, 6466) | 0.01 mag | 55.9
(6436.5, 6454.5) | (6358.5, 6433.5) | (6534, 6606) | -0.02 mag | 54.7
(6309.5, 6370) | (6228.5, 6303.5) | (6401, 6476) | 0.00 mag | 56.3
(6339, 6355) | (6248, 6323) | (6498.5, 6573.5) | -0.01 mag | 55.8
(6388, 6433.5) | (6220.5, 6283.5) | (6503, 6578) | -0.02 mag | 54.4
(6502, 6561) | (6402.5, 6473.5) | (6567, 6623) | 0.02 mag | 54.6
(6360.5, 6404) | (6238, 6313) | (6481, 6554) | 0.00 mag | 55.8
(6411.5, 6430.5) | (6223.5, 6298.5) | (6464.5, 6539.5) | 0.00 mag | 55.5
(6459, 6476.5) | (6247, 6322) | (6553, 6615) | -0.02 mag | 53.8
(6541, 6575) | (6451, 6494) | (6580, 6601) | 0.11 mag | 54.7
